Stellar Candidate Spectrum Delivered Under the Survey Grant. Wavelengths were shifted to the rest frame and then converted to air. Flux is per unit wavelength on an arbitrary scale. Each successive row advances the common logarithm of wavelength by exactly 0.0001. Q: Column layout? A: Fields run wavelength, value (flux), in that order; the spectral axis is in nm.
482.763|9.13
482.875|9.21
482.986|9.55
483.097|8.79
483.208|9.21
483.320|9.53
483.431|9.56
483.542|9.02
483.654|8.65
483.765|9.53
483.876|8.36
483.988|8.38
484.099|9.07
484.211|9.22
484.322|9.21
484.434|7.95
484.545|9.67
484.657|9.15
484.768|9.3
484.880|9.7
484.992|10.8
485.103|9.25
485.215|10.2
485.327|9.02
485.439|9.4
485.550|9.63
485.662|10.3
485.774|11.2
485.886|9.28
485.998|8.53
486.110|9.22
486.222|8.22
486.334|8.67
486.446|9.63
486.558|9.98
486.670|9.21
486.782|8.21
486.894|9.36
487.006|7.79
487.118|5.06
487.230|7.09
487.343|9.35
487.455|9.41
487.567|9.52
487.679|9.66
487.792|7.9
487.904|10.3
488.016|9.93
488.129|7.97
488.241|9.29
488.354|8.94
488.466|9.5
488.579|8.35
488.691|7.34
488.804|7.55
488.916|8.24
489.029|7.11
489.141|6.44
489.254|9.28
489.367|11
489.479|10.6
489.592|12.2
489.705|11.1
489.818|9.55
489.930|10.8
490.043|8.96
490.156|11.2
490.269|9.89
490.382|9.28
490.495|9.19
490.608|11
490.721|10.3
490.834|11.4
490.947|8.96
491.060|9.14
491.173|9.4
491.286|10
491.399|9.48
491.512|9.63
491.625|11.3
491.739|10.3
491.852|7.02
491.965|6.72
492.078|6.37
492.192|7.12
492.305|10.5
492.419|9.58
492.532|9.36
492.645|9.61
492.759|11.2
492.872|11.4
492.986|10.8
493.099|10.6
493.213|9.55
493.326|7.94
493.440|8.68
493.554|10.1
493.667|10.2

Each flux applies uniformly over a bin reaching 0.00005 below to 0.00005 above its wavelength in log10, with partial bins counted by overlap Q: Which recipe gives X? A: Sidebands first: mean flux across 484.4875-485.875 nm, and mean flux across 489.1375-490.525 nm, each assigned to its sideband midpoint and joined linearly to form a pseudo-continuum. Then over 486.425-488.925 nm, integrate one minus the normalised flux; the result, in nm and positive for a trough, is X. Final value 0.32 nm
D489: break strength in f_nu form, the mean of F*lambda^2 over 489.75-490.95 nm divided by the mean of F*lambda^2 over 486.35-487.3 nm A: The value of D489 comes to 1.23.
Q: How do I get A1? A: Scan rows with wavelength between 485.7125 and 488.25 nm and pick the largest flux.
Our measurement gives 11.2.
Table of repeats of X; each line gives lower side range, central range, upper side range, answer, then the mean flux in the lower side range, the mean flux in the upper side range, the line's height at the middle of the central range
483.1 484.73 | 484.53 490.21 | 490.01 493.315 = 0.06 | 9.03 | 9.61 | 9.29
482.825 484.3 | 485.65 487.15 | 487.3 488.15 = 0.05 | 9.09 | 9.31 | 9.24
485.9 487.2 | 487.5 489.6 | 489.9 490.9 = 0.10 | 8.53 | 10.2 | 9.39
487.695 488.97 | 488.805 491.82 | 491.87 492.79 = -0.38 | 8.69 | 8.66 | 8.68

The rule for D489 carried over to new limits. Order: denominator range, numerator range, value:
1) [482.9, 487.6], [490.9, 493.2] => 1.07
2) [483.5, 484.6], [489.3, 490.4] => 1.21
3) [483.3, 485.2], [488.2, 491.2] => 1.05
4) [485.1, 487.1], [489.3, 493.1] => 1.09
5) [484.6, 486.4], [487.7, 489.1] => 0.91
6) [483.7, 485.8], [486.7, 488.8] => 0.92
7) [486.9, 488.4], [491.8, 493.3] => 1.09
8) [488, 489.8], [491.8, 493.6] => 1.03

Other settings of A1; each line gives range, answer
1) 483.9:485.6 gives 10.8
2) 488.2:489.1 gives 9.5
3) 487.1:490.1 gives 12.2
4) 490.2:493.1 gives 11.4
